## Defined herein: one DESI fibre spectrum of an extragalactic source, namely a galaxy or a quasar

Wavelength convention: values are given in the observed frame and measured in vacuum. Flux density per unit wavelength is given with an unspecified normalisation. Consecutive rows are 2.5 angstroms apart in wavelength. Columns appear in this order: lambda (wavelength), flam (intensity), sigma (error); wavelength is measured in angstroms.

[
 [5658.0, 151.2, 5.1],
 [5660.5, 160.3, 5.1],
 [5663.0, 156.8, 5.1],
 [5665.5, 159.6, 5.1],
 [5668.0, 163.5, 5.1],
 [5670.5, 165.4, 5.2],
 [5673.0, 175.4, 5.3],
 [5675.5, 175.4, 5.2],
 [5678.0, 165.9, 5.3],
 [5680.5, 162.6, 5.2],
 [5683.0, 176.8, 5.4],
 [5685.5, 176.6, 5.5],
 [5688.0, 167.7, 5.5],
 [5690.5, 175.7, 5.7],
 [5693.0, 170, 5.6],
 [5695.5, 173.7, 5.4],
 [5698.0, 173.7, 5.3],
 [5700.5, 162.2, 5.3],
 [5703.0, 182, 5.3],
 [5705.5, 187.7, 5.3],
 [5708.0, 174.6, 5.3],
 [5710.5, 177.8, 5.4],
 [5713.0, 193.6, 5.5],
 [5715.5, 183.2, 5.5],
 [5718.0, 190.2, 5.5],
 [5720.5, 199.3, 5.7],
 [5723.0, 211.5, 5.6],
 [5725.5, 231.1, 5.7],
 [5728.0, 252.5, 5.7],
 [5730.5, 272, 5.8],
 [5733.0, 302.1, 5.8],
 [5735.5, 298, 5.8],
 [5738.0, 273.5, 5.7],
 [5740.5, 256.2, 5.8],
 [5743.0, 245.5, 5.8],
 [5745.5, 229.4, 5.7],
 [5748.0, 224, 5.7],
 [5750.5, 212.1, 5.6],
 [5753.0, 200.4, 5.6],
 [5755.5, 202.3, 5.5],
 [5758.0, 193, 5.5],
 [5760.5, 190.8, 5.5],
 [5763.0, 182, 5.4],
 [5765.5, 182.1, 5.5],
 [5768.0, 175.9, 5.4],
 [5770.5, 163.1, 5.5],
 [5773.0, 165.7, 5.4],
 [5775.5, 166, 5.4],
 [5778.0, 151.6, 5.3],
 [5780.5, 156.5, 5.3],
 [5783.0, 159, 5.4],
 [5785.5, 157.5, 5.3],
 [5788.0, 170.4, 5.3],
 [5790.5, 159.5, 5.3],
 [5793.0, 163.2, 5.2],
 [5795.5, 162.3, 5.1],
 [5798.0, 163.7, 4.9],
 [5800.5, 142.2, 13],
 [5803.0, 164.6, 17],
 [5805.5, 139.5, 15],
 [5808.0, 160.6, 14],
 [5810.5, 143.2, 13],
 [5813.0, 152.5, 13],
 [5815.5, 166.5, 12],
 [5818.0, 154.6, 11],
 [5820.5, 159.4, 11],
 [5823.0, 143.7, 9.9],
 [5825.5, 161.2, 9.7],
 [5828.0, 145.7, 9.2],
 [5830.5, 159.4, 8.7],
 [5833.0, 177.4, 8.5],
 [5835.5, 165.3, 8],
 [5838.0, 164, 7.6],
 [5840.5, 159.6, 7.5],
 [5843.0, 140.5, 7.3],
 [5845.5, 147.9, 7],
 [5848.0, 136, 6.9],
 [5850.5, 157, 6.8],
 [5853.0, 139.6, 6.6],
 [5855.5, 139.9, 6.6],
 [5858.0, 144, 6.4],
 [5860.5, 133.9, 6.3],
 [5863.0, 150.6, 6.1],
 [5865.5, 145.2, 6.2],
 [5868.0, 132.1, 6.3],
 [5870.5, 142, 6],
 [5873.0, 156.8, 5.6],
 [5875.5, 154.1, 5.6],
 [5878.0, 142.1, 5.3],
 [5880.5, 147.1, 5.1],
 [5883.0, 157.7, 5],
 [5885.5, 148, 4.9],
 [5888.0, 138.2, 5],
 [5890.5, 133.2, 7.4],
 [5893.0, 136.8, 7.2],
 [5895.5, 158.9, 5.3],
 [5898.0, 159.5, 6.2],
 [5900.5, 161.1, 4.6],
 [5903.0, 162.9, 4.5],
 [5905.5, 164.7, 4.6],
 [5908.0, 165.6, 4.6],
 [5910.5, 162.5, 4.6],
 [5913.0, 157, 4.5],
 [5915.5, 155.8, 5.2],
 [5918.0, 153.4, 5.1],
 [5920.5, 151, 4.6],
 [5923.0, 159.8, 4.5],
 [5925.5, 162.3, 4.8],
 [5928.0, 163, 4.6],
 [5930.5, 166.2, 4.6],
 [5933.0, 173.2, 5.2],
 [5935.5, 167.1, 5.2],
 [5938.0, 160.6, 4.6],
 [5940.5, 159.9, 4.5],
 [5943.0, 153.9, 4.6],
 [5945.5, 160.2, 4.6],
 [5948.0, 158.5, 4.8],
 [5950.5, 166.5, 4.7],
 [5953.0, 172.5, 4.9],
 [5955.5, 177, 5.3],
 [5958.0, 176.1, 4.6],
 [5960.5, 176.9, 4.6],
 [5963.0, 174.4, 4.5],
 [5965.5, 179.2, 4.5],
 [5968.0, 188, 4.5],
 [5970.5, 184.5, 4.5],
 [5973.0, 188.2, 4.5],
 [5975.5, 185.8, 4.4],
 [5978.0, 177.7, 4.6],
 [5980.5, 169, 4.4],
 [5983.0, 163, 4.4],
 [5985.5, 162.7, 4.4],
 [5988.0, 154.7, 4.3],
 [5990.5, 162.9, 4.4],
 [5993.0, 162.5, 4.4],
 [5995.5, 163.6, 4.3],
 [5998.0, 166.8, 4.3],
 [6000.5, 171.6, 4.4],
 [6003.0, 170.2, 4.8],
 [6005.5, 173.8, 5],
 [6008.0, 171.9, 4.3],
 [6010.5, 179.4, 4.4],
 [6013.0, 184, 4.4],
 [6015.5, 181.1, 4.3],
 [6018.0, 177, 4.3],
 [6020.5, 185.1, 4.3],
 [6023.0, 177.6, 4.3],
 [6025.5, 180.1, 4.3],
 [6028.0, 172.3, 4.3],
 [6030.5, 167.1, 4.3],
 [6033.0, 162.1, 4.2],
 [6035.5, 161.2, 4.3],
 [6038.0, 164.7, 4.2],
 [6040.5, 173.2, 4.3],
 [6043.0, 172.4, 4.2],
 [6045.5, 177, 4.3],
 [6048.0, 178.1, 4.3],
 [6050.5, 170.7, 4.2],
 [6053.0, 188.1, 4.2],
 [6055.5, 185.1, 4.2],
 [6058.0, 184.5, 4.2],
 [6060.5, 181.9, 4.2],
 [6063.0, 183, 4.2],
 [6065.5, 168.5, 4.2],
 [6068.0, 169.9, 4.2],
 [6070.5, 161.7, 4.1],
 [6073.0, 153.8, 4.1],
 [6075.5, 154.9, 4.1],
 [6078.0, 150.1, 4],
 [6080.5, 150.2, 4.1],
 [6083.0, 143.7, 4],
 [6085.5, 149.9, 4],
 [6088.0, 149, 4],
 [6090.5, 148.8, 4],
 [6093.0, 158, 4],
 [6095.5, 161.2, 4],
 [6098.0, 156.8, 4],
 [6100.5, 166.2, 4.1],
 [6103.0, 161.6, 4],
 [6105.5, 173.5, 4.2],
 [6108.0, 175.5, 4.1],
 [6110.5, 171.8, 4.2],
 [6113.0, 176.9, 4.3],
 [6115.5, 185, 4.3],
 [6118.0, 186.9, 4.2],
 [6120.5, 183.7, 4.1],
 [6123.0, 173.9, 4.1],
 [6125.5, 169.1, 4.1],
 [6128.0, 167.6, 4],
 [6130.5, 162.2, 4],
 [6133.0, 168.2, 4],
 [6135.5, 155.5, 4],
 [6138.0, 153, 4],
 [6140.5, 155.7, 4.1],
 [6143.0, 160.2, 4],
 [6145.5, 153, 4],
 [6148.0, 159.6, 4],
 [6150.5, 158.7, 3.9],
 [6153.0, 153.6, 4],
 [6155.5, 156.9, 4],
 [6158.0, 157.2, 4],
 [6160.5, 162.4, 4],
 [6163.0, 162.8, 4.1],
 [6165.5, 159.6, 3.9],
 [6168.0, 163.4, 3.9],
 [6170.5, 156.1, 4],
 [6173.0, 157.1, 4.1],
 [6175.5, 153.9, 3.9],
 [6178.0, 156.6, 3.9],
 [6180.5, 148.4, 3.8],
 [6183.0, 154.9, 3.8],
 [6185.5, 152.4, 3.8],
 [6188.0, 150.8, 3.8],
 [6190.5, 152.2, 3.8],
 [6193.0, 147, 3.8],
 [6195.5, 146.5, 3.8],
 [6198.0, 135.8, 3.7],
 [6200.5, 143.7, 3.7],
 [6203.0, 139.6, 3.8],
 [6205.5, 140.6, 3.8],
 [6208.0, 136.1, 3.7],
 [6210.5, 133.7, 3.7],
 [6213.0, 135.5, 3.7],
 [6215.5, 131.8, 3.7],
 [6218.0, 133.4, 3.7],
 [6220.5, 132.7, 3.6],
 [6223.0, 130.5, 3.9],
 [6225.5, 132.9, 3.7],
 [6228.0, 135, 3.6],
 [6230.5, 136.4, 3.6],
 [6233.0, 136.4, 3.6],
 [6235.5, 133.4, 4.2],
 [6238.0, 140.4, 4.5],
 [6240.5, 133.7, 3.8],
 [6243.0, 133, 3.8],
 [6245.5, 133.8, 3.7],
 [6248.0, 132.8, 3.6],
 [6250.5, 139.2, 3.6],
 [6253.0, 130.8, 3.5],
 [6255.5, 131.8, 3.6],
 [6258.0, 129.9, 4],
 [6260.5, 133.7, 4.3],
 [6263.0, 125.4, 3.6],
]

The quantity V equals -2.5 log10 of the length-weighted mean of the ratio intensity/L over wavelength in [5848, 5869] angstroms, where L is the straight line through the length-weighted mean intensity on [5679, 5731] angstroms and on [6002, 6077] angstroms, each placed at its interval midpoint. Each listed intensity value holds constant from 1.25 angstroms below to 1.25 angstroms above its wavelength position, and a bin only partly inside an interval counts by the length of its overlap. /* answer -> 0.26 mag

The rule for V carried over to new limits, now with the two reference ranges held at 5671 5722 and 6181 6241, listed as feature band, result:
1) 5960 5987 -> -0.13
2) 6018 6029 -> -0.17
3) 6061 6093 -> -0.06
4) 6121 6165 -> -0.12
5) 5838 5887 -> 0.13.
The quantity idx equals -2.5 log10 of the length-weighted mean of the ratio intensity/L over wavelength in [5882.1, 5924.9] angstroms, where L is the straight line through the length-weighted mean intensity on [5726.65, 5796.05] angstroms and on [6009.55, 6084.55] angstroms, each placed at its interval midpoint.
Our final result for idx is 0.207 mag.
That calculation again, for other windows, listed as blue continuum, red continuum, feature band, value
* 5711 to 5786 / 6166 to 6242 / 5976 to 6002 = 0.047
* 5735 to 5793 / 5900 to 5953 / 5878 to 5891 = 0.171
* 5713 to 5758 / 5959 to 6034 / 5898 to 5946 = 0.182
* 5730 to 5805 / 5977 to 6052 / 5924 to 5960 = 0.078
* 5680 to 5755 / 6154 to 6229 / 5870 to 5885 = 0.240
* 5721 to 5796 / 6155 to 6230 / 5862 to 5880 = 0.280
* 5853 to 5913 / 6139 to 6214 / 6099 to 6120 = -0.159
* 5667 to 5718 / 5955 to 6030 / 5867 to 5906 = 0.168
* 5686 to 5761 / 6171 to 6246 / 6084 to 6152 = -0.071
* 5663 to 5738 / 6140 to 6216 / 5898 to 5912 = 0.081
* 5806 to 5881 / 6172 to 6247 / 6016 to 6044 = -0.182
